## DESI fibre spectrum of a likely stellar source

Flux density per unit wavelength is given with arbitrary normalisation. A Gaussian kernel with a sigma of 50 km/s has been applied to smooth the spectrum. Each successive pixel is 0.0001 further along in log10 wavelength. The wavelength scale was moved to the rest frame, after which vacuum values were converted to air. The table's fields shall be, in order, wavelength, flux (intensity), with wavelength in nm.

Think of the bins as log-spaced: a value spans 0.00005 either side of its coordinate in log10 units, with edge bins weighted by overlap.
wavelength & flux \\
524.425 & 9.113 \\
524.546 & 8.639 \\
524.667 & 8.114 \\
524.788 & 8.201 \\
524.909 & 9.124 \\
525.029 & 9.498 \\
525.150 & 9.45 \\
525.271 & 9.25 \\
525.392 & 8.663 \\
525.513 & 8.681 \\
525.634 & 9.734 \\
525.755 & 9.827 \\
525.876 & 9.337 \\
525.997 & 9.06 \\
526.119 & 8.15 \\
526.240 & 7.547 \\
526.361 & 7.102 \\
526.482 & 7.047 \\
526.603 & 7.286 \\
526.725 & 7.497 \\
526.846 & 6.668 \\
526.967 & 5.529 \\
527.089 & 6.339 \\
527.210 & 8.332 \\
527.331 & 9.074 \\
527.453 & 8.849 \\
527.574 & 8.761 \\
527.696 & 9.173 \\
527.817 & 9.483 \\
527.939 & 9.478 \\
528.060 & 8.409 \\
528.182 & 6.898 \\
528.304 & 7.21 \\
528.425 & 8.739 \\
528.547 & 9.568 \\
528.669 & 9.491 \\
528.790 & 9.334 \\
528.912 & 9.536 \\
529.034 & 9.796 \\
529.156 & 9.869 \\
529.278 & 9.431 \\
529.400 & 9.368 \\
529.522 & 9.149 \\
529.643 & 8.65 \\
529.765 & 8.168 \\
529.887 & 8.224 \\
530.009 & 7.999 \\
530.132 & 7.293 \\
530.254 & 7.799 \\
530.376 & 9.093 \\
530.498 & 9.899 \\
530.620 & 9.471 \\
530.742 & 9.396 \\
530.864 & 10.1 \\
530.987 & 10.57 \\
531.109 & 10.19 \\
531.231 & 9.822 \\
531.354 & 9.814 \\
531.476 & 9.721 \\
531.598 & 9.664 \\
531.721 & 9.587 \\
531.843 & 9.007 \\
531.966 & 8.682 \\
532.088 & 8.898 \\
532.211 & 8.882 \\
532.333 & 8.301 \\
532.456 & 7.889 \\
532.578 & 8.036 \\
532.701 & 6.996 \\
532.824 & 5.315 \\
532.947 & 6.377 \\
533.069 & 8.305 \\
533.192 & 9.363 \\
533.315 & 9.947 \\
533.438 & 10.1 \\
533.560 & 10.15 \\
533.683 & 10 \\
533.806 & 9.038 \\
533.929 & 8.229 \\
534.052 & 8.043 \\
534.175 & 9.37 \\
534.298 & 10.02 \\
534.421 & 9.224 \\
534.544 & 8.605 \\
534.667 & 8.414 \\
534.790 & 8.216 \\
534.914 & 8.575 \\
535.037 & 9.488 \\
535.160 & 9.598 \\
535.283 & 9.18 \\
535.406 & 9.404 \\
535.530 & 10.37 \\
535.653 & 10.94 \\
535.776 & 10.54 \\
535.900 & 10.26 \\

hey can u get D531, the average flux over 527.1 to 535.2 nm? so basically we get 8.9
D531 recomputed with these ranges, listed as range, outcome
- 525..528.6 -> 8.34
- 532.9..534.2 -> 9.02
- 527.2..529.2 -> 8.95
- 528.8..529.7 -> 9.4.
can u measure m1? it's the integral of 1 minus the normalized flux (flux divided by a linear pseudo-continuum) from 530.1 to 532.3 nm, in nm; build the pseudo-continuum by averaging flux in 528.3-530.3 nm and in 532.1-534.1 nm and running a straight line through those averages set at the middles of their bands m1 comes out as -0.18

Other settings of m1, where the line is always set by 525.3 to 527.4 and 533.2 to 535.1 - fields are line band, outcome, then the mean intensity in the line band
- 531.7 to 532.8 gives 0.069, 8.33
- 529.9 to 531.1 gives -0.063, 9.08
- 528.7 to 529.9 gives -0.107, 9.2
